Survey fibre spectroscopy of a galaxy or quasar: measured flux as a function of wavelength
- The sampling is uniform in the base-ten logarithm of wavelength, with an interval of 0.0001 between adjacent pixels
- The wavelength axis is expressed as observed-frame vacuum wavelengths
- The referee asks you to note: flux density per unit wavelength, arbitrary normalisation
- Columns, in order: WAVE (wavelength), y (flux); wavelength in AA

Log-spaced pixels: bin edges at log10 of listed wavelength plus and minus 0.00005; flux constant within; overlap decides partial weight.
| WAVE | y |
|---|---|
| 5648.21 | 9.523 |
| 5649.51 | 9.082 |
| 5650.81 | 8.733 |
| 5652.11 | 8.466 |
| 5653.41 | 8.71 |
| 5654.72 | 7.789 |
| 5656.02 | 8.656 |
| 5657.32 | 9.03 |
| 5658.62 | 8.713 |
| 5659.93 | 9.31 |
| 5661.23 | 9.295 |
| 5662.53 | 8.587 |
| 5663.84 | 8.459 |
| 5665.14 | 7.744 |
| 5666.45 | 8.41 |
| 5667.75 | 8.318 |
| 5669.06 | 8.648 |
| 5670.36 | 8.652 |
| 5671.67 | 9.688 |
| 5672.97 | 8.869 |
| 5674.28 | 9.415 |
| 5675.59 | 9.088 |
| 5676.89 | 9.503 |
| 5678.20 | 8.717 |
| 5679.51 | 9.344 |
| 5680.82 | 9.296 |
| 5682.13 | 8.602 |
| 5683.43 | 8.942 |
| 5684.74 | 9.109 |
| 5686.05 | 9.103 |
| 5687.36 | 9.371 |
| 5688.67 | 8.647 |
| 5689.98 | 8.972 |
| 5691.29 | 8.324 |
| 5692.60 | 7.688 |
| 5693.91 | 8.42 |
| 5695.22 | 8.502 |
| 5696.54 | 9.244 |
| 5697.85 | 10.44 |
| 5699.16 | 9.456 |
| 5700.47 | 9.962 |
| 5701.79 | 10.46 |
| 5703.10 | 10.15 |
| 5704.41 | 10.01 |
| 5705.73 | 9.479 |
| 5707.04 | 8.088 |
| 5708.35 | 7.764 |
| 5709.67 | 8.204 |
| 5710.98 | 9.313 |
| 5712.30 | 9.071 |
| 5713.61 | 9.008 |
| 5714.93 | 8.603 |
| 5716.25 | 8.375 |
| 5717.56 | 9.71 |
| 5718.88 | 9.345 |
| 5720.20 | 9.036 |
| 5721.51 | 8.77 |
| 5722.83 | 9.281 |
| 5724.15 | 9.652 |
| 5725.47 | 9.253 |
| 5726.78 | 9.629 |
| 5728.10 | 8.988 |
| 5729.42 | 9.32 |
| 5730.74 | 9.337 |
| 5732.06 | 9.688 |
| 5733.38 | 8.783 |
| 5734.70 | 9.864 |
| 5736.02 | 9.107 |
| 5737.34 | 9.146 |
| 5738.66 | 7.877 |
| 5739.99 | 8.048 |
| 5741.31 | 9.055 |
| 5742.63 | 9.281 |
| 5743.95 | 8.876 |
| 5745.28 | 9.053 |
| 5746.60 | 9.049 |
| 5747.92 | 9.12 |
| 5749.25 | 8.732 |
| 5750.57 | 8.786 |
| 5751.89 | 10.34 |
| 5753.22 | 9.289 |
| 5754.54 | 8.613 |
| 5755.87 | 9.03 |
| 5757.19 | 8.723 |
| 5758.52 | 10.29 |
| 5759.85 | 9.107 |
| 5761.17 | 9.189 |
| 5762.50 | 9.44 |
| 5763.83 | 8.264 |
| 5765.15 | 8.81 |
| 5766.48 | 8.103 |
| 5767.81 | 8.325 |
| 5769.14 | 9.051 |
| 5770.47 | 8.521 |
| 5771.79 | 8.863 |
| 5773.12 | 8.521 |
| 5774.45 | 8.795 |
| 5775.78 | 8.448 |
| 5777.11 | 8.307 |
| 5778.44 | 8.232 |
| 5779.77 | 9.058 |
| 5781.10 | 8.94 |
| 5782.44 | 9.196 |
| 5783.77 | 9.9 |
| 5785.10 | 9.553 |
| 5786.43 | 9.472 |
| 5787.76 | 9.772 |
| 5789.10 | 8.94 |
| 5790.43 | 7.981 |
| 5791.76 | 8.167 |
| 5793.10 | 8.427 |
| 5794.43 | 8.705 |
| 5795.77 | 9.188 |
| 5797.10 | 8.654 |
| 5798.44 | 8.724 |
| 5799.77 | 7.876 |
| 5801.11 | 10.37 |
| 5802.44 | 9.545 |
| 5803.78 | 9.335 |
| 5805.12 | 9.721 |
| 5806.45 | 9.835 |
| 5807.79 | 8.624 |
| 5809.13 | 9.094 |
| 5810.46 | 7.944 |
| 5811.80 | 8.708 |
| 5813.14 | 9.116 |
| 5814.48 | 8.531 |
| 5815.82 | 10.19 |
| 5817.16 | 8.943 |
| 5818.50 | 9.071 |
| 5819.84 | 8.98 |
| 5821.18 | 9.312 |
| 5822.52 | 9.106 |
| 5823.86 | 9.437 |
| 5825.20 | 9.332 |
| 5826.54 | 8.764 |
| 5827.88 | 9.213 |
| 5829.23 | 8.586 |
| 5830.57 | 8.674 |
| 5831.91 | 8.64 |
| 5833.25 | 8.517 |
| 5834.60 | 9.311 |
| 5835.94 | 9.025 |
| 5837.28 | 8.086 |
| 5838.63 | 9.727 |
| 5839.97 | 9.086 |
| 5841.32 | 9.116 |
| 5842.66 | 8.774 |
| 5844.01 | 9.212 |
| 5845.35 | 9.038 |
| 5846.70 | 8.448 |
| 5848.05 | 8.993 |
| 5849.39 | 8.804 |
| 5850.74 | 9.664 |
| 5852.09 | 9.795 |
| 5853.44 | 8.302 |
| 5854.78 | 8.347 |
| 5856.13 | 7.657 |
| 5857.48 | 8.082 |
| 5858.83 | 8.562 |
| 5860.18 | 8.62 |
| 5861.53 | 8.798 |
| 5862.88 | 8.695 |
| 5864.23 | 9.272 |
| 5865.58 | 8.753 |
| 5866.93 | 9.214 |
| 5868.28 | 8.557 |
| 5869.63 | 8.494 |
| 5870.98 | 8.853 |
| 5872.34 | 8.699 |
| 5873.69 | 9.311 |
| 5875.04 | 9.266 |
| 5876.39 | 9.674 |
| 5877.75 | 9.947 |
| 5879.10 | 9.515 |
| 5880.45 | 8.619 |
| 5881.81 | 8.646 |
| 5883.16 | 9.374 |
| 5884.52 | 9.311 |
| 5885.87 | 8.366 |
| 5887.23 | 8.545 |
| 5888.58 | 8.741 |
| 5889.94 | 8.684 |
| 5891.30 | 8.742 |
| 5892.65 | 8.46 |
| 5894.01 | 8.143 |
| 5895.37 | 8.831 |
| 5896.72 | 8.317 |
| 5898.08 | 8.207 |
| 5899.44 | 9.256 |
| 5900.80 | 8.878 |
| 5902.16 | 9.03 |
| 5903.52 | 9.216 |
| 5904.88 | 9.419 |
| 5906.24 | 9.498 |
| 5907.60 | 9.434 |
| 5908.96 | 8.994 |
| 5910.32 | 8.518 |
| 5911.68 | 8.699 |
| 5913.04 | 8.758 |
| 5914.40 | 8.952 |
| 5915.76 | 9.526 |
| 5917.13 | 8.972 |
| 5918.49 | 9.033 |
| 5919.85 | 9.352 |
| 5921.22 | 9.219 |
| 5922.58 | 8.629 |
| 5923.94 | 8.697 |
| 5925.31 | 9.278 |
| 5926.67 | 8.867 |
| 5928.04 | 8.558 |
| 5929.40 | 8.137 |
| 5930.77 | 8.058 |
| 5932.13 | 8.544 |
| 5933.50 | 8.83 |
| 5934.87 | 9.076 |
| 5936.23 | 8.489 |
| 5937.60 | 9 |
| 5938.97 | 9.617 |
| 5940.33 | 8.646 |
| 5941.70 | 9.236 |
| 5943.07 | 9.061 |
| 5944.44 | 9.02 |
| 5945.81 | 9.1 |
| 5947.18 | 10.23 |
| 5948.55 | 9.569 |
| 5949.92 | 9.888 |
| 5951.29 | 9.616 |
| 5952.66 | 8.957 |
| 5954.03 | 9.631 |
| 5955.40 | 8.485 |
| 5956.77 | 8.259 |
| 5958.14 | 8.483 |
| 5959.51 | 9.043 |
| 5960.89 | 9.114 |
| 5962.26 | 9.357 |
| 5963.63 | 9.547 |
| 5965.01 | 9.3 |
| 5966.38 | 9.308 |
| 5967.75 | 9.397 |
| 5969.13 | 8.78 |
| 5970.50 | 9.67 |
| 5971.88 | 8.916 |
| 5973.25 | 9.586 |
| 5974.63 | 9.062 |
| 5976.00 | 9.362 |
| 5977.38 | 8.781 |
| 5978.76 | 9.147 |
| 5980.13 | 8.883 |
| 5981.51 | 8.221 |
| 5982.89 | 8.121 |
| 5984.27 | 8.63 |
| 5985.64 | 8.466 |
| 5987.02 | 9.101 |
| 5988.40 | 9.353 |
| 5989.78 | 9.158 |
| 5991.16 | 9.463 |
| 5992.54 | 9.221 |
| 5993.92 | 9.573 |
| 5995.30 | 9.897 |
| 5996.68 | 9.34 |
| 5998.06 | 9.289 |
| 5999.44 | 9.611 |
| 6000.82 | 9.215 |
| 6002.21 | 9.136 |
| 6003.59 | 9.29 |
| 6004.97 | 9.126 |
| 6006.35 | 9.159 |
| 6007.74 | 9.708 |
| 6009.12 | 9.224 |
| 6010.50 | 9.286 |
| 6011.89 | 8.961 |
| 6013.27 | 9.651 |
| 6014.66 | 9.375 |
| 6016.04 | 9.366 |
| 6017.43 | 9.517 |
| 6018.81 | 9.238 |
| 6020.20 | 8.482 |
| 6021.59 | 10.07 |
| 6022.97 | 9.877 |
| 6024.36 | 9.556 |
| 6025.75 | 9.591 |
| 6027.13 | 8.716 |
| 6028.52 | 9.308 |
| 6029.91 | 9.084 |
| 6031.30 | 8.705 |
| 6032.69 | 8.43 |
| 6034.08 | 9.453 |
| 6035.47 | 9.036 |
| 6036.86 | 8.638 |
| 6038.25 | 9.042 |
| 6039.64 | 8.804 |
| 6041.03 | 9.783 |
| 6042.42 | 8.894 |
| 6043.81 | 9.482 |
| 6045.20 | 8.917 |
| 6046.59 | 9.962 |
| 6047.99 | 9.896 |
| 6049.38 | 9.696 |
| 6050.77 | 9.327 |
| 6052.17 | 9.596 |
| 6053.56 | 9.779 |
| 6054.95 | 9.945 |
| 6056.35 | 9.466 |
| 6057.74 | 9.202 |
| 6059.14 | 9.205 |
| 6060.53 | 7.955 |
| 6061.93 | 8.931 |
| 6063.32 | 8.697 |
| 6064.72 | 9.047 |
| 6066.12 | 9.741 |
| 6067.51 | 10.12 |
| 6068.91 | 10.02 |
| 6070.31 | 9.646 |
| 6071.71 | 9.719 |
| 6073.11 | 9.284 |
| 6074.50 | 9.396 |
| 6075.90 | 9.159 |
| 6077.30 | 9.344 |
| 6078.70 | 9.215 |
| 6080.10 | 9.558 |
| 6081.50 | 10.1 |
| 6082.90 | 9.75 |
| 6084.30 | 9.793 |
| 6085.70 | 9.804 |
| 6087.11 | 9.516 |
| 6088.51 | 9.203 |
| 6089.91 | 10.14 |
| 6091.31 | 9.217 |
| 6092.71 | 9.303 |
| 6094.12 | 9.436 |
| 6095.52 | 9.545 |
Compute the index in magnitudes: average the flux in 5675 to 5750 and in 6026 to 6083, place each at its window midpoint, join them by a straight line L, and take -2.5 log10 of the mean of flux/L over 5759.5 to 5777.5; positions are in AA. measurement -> 0.051 mag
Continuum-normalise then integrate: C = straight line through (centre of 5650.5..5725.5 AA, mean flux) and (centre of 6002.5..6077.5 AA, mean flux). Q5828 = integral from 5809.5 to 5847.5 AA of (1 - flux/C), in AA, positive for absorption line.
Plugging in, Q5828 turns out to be 0.58 AA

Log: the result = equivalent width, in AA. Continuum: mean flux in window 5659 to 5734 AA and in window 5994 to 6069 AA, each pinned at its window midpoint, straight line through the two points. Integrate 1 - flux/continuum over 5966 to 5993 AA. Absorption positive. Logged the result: 0.7 AA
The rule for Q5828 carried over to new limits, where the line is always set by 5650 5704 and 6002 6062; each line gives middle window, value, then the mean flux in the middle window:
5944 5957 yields -0.2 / 9.32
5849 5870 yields 0.9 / 8.73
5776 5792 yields 0.1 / 8.97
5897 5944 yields 1.3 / 8.93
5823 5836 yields 0.2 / 8.95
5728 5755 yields -0.2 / 9.07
